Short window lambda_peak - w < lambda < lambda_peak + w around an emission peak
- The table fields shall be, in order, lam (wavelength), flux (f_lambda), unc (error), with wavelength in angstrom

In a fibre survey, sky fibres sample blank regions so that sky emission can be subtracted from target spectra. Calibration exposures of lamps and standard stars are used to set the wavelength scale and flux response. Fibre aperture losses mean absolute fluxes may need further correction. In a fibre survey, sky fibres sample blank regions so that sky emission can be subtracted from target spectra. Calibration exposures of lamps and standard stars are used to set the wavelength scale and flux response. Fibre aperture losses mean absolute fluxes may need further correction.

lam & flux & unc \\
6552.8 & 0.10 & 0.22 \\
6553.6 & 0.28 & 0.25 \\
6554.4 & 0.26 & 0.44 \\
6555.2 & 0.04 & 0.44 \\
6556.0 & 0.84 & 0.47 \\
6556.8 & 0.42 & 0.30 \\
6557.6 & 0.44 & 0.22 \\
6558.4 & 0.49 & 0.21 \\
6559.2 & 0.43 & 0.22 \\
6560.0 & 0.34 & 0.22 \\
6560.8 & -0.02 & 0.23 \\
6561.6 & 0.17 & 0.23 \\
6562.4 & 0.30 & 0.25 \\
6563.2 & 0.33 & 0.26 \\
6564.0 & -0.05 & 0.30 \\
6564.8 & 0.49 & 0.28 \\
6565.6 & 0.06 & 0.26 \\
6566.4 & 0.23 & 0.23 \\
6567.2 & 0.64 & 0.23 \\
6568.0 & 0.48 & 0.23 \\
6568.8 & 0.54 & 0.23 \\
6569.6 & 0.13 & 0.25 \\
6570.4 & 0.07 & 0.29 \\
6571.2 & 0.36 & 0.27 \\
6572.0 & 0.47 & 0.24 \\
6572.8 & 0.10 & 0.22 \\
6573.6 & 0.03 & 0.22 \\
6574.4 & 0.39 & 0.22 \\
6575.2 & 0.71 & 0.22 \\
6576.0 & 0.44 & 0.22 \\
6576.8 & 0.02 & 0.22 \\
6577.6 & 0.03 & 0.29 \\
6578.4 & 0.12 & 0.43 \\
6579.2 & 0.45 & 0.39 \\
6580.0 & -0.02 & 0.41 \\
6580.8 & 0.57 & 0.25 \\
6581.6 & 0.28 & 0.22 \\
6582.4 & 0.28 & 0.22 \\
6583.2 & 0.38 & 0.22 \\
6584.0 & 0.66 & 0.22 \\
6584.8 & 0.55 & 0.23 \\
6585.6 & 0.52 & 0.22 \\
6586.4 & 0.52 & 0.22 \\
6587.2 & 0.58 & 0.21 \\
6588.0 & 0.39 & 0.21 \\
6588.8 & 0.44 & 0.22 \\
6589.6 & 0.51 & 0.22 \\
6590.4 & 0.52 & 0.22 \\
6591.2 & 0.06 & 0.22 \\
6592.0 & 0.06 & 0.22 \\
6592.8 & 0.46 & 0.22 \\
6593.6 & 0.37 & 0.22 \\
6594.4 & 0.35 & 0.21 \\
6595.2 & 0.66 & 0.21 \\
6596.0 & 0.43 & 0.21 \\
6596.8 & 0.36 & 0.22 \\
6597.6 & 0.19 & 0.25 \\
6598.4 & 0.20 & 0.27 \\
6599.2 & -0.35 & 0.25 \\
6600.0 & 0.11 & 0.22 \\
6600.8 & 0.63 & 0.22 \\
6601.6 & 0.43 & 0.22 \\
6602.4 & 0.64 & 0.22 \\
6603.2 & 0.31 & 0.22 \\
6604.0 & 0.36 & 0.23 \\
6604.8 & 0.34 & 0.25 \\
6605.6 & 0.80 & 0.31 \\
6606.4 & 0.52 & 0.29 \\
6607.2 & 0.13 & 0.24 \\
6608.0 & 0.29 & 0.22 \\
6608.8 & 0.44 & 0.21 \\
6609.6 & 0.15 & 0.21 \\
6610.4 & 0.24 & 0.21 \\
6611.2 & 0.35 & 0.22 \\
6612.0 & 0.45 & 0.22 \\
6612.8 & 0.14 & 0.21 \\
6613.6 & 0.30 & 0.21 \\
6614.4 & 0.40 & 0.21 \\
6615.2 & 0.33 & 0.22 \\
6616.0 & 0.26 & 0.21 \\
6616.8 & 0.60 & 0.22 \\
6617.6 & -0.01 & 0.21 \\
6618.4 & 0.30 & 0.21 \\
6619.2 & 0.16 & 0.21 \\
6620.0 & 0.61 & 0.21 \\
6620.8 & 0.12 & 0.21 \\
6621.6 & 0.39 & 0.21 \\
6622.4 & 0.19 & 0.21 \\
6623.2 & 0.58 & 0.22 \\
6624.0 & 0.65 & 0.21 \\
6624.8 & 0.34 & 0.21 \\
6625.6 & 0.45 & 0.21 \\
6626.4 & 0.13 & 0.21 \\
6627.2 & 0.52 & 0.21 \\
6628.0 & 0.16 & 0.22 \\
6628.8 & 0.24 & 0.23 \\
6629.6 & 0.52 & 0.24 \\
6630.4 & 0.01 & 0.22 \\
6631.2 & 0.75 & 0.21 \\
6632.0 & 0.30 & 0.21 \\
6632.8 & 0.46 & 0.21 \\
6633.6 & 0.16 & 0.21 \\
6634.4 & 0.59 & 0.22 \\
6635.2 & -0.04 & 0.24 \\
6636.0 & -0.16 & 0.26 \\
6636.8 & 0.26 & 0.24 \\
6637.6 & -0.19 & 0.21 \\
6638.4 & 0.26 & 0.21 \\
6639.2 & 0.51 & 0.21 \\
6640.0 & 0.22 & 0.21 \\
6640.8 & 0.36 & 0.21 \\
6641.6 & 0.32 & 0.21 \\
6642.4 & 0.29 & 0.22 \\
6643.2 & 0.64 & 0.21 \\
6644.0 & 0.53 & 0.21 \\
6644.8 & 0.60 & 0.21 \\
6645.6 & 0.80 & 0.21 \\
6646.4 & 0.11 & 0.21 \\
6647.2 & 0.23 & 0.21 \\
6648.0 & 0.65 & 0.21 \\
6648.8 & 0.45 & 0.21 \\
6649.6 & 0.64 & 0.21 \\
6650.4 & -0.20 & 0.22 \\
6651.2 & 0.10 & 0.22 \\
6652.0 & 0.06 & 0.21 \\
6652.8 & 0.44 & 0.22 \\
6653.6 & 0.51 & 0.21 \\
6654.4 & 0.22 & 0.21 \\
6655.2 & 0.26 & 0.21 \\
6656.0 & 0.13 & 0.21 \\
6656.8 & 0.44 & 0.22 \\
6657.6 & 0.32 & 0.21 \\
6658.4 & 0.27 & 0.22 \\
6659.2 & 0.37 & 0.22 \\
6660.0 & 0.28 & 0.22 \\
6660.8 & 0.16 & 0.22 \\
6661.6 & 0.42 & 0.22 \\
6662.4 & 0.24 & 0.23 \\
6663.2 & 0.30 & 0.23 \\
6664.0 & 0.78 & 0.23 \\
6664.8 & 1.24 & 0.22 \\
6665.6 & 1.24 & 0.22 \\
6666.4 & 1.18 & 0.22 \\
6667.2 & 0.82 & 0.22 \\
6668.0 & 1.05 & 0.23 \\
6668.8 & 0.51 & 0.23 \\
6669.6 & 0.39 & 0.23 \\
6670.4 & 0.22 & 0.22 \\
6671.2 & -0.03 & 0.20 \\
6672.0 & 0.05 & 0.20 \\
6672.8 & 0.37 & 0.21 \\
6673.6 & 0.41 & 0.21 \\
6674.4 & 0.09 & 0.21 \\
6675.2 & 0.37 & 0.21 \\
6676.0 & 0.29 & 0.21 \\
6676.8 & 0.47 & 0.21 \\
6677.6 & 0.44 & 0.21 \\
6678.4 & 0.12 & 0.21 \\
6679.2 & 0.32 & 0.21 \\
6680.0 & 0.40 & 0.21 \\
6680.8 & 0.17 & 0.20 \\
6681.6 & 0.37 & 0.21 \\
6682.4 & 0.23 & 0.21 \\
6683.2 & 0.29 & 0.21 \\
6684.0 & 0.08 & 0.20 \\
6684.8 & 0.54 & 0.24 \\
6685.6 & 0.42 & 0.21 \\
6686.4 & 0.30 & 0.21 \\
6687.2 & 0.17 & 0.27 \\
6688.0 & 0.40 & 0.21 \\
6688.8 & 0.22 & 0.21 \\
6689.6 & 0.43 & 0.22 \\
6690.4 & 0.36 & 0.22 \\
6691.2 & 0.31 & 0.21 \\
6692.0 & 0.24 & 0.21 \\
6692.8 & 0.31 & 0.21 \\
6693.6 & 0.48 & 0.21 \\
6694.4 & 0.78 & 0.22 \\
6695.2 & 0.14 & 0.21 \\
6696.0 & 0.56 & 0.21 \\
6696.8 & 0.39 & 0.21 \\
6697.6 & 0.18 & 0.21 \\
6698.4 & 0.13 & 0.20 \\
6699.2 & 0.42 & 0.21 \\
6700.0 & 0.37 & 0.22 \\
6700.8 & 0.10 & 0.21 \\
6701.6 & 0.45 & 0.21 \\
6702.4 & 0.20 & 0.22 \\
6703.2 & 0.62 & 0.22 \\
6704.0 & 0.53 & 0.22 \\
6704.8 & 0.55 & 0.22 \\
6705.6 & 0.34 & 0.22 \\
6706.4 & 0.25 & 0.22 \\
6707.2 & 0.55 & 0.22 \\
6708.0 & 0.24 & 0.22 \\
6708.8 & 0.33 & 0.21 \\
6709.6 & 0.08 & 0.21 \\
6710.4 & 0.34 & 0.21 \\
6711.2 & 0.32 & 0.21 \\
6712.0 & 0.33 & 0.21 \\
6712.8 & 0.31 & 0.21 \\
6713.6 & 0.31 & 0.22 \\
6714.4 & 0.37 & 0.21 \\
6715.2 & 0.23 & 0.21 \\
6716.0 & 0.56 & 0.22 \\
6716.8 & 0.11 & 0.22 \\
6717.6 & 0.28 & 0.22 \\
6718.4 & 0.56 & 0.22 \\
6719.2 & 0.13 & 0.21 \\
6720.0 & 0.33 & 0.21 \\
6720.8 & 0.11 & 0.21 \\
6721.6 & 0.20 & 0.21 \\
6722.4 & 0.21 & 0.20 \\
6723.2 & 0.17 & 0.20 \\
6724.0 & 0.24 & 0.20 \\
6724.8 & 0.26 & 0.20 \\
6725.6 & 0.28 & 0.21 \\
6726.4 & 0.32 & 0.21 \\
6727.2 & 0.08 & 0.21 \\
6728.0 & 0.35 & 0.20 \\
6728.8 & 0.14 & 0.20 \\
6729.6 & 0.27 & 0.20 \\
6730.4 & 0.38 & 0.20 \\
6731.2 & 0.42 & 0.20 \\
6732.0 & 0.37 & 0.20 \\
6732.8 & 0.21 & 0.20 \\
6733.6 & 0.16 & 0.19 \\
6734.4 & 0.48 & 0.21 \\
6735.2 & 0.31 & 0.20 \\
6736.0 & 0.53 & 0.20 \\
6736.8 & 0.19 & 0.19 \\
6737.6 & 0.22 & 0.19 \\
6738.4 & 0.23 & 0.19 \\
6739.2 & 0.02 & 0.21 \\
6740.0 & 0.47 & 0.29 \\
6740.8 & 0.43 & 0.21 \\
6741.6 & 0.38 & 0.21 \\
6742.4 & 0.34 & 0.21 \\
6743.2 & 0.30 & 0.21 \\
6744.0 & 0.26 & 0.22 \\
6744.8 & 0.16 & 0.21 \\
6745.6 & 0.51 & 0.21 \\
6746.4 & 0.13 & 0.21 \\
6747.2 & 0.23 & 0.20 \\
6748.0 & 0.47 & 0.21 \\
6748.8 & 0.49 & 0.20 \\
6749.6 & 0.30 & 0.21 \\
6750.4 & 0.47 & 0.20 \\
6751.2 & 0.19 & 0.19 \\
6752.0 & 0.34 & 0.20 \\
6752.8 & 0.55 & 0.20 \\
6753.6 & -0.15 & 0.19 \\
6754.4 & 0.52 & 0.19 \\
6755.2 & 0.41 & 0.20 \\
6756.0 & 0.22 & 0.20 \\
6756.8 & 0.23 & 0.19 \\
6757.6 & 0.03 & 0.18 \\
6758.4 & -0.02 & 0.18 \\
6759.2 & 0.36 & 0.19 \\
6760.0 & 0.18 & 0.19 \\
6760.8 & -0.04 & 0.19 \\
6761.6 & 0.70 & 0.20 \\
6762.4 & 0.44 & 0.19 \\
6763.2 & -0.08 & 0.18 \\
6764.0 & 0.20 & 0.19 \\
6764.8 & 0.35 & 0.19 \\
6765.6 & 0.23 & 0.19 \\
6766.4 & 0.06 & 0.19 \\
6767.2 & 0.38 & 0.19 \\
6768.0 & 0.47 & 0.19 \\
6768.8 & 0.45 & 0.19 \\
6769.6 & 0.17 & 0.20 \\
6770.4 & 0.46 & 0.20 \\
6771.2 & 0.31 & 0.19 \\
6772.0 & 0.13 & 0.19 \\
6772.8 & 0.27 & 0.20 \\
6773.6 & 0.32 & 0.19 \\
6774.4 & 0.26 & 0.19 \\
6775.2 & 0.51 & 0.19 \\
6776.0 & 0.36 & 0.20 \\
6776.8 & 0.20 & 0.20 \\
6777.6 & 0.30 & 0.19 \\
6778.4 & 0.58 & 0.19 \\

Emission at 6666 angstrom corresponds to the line H-gamma 4340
